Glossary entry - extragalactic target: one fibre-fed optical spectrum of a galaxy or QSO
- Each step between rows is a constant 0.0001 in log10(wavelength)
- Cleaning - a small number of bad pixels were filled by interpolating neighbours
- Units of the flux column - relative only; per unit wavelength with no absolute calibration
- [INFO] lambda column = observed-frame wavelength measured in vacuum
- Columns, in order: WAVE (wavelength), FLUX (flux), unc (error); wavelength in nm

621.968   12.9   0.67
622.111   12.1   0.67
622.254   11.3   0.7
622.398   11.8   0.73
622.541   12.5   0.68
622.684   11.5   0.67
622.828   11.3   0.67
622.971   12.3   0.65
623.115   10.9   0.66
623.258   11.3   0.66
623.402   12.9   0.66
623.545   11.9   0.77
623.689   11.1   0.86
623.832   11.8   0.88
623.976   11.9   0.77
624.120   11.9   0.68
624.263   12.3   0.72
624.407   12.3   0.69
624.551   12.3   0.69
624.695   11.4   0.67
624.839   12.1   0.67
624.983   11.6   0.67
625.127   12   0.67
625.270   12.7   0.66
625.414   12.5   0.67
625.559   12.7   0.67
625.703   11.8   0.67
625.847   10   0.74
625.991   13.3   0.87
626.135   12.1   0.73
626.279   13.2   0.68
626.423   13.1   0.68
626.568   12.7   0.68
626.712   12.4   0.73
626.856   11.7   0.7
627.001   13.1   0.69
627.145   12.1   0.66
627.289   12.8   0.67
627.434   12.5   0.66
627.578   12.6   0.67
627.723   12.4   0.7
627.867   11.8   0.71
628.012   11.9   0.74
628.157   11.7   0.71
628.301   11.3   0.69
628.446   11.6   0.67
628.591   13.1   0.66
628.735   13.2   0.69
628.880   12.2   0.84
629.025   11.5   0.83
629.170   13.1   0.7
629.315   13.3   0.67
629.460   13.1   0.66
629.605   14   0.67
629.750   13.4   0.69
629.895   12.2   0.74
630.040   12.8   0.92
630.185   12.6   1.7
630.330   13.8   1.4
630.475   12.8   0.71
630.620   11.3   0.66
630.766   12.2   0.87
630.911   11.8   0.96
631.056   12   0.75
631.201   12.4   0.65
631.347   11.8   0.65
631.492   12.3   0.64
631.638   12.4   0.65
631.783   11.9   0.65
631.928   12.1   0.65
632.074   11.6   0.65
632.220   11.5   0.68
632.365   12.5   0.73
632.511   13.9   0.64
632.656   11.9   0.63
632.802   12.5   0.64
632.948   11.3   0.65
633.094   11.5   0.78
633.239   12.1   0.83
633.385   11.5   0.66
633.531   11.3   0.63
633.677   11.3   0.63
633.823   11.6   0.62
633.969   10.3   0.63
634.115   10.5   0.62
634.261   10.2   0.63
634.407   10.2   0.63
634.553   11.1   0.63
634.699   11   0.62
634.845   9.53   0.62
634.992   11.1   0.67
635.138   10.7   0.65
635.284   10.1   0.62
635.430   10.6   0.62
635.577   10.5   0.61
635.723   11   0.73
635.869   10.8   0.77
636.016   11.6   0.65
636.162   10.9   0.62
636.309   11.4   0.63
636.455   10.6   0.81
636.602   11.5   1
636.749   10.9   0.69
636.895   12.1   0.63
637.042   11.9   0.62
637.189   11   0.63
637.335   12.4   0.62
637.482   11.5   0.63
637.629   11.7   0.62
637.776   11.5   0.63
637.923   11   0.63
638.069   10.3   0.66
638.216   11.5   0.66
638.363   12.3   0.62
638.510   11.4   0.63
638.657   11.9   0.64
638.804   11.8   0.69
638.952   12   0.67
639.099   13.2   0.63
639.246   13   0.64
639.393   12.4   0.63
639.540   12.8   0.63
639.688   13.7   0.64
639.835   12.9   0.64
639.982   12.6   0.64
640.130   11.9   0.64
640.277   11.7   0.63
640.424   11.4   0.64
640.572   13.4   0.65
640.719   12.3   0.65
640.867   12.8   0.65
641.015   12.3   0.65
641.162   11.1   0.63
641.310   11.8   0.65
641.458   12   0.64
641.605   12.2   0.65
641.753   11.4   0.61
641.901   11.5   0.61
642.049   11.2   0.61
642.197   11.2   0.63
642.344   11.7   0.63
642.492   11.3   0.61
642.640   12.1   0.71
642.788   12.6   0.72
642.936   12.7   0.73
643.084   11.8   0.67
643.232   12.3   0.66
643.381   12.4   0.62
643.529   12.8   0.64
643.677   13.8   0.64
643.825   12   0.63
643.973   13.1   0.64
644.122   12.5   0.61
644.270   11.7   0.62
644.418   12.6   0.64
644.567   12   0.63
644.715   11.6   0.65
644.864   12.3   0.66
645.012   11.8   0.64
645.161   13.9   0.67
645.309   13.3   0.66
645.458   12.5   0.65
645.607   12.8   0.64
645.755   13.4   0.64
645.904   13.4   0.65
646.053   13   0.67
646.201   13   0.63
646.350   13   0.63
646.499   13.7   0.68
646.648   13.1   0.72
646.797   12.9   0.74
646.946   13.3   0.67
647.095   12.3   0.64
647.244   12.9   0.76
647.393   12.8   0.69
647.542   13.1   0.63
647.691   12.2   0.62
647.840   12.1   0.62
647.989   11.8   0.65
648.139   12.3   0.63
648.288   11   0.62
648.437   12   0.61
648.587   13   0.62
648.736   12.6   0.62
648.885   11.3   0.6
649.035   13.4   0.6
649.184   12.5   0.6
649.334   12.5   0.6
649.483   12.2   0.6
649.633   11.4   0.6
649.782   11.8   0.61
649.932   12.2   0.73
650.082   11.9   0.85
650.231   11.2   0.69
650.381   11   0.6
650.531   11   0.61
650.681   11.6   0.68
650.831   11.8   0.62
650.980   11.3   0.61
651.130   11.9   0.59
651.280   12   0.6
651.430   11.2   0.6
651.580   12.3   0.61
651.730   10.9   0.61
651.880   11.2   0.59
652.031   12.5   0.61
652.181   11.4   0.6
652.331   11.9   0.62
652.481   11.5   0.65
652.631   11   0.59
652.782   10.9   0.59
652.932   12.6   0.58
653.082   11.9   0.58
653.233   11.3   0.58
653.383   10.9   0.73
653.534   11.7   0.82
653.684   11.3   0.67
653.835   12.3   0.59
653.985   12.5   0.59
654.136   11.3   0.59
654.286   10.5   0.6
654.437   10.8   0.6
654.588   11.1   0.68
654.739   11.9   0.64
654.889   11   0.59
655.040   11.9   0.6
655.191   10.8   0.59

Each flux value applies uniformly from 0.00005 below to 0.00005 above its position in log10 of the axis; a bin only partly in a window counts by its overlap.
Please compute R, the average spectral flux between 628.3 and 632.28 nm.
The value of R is 12.4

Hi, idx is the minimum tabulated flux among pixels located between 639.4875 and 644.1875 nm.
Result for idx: 11.1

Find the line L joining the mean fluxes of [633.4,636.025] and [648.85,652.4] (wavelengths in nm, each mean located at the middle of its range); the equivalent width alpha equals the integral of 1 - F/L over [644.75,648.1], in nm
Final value -0.39 nm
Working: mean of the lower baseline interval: 10.7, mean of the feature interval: 12.8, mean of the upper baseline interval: 11.8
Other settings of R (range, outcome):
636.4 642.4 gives 11.9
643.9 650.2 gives 12.5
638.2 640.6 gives 12.3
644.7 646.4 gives 12.9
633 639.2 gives 11.2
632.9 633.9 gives 11.5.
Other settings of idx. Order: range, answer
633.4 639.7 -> 9.53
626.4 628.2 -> 11.7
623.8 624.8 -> 11.4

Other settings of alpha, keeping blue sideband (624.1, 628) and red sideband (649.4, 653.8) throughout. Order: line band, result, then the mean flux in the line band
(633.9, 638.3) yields 0.373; 11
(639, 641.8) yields -0.113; 12.4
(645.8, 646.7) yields -0.113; 13.2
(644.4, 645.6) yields -0.076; 12.5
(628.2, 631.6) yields -0.093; 12.5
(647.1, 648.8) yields -0.095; 12.3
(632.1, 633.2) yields -0.003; 12.1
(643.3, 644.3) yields -0.072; 12.6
